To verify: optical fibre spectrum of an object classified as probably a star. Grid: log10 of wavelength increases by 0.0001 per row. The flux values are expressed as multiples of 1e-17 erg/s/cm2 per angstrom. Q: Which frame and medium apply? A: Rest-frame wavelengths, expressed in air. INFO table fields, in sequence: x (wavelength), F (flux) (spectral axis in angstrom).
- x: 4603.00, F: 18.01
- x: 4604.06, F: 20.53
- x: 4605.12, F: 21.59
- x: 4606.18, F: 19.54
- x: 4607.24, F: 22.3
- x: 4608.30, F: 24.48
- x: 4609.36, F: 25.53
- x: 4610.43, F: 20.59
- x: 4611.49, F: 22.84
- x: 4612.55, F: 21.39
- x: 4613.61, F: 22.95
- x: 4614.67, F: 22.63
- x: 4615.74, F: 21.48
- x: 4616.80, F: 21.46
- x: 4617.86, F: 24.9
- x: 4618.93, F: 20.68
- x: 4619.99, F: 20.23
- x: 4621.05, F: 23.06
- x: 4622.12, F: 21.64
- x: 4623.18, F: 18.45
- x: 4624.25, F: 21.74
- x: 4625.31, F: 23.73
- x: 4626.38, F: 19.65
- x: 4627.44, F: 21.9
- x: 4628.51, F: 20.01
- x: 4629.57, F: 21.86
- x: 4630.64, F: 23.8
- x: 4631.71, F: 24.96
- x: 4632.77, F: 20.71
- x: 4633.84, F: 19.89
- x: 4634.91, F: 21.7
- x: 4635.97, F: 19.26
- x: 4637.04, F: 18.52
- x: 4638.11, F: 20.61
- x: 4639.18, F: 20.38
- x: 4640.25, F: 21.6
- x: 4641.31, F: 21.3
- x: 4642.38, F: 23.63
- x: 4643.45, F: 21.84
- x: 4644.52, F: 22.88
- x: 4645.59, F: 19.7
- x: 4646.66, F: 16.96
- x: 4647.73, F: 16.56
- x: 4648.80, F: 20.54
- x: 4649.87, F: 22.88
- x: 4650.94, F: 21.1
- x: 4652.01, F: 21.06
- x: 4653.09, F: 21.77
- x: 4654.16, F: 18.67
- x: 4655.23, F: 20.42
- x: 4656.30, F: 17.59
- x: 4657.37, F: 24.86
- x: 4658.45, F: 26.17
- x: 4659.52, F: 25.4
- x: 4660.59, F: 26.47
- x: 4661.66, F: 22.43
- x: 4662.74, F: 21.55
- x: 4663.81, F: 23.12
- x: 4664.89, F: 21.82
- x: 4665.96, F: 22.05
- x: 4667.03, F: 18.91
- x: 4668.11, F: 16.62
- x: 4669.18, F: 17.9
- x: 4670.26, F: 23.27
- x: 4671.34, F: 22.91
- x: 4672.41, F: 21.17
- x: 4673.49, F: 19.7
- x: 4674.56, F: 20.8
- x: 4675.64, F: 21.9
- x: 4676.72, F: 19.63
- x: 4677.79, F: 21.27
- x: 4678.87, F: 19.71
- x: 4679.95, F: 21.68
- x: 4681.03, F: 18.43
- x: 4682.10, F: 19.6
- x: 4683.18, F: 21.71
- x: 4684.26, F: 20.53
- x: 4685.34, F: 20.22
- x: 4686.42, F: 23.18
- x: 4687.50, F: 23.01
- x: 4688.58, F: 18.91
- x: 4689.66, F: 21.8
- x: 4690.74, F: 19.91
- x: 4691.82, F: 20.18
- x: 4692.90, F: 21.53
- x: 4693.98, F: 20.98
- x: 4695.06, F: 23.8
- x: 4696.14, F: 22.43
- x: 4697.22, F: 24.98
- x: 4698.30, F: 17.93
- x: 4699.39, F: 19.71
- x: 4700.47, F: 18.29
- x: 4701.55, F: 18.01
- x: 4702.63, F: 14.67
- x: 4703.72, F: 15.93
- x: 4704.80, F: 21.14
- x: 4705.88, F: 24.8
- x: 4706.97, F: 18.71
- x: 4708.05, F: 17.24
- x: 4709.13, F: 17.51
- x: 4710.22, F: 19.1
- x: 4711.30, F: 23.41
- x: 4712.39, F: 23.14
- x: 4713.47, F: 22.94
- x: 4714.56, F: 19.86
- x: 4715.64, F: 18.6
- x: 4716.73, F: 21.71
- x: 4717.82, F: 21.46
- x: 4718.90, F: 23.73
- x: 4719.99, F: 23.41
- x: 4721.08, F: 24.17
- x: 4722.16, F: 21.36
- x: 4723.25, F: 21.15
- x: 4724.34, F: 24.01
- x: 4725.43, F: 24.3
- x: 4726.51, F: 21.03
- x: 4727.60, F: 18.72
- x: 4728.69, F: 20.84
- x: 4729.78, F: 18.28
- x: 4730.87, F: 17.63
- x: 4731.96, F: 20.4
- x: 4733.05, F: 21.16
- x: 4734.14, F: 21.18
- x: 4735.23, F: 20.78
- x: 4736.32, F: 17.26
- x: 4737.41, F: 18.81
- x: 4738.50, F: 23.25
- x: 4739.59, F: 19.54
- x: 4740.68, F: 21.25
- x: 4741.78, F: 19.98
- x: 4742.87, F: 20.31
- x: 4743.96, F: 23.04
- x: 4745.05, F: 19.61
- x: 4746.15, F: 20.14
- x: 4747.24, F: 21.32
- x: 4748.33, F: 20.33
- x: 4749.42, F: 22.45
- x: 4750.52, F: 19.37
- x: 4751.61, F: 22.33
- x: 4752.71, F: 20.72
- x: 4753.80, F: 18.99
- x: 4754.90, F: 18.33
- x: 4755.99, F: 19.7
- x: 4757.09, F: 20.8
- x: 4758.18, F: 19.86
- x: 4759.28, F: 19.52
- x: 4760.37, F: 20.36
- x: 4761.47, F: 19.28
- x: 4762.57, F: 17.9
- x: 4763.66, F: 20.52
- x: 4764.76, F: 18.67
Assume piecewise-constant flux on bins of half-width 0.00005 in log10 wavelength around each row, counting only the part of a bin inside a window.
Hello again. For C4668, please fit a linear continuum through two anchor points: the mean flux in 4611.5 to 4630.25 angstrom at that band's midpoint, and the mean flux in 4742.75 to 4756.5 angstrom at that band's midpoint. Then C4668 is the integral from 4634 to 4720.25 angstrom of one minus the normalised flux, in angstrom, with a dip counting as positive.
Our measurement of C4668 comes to 1.2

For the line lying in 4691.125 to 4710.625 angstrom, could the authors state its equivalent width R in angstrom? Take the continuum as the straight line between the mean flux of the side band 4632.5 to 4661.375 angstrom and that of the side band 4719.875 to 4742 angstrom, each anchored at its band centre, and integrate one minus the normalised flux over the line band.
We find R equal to 1.1 angstrom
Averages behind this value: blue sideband 21.2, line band 19.8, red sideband 20.8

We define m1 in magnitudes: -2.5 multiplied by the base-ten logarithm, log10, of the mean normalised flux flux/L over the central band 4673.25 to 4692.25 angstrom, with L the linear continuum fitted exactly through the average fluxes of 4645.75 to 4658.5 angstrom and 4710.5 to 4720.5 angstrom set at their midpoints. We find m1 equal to 0.03 mag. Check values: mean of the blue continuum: 20.5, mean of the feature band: 20.7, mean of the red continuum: 22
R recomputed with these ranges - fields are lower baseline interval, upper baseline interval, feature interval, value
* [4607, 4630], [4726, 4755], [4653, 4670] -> -0.2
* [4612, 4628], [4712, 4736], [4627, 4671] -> 0.6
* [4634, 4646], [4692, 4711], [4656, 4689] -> -1.6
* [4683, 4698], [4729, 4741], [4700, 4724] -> 0.3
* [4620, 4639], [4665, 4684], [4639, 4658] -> 0.1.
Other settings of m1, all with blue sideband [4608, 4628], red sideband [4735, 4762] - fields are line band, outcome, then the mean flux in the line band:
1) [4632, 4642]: 0.060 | 20.6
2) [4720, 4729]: -0.074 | 22.1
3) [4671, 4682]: 0.031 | 20.7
